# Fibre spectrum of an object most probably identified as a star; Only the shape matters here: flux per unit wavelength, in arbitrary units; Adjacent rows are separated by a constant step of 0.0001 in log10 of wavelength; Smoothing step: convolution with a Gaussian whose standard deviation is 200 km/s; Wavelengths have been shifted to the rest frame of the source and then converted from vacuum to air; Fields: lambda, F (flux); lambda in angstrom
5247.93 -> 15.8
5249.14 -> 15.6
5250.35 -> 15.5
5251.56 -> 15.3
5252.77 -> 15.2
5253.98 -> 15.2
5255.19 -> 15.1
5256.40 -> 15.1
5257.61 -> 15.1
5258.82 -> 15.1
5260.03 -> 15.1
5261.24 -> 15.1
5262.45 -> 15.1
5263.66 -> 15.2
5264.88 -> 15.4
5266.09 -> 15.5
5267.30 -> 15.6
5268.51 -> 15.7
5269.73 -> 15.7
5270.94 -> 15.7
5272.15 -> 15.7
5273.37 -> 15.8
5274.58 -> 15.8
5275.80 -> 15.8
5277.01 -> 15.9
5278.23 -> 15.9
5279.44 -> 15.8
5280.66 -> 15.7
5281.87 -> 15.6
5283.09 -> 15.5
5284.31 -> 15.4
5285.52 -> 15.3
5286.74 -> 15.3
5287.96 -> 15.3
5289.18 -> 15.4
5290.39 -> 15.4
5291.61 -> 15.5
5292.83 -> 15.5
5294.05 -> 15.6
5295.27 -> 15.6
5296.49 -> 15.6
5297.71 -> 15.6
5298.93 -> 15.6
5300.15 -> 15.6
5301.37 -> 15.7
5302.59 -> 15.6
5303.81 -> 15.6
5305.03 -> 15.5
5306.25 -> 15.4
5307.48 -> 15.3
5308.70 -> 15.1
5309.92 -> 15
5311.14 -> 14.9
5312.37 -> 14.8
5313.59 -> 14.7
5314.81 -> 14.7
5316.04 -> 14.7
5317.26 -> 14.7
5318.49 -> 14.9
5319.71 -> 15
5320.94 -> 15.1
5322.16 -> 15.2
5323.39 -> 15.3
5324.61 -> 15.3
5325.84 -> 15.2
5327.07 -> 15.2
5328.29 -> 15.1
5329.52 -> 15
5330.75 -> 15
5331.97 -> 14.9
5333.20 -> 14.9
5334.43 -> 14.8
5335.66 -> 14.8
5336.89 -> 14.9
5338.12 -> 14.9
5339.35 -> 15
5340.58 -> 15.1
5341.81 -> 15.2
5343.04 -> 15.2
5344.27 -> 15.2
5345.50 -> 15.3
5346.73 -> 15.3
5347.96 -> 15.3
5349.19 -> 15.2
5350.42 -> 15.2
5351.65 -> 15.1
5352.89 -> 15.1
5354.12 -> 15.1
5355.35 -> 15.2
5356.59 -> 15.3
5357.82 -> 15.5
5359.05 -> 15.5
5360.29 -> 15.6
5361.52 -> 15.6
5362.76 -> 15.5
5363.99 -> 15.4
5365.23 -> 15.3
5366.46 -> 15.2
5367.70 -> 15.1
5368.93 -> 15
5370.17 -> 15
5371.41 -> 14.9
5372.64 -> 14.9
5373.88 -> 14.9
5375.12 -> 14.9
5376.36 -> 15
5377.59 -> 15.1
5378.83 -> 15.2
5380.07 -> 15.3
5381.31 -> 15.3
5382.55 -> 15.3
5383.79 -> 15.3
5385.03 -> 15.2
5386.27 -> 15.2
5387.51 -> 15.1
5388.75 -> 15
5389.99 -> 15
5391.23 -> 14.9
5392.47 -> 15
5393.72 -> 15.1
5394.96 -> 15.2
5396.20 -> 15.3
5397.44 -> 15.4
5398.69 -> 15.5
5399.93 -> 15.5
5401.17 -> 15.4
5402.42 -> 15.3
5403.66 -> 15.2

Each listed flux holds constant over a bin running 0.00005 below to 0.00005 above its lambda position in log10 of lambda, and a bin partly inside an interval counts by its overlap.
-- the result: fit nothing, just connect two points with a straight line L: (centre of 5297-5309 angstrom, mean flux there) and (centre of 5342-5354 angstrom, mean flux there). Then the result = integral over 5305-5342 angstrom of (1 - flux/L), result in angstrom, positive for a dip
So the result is 0.9 angstrom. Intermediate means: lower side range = 15.5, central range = 15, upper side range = 15.2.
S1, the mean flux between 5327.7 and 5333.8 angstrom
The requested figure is 15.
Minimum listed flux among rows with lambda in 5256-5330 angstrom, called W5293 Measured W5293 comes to 14.7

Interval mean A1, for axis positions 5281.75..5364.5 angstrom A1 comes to 15.2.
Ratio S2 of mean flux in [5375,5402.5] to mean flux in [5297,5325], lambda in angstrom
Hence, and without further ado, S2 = 1.0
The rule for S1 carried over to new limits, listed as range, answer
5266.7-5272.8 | 15.7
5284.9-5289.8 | 15.3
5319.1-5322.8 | 15.1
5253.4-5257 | 15.1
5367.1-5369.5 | 15.1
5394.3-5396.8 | 15.3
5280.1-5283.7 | 15.6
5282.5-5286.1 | 15.4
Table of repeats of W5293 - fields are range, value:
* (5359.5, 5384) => 14.9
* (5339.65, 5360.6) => 15.1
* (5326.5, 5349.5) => 14.8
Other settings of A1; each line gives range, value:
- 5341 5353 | 15.2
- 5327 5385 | 15.2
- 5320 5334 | 15.1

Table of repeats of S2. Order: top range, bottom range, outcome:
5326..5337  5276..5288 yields 0.96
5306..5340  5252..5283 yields 0.97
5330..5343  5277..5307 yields 0.96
